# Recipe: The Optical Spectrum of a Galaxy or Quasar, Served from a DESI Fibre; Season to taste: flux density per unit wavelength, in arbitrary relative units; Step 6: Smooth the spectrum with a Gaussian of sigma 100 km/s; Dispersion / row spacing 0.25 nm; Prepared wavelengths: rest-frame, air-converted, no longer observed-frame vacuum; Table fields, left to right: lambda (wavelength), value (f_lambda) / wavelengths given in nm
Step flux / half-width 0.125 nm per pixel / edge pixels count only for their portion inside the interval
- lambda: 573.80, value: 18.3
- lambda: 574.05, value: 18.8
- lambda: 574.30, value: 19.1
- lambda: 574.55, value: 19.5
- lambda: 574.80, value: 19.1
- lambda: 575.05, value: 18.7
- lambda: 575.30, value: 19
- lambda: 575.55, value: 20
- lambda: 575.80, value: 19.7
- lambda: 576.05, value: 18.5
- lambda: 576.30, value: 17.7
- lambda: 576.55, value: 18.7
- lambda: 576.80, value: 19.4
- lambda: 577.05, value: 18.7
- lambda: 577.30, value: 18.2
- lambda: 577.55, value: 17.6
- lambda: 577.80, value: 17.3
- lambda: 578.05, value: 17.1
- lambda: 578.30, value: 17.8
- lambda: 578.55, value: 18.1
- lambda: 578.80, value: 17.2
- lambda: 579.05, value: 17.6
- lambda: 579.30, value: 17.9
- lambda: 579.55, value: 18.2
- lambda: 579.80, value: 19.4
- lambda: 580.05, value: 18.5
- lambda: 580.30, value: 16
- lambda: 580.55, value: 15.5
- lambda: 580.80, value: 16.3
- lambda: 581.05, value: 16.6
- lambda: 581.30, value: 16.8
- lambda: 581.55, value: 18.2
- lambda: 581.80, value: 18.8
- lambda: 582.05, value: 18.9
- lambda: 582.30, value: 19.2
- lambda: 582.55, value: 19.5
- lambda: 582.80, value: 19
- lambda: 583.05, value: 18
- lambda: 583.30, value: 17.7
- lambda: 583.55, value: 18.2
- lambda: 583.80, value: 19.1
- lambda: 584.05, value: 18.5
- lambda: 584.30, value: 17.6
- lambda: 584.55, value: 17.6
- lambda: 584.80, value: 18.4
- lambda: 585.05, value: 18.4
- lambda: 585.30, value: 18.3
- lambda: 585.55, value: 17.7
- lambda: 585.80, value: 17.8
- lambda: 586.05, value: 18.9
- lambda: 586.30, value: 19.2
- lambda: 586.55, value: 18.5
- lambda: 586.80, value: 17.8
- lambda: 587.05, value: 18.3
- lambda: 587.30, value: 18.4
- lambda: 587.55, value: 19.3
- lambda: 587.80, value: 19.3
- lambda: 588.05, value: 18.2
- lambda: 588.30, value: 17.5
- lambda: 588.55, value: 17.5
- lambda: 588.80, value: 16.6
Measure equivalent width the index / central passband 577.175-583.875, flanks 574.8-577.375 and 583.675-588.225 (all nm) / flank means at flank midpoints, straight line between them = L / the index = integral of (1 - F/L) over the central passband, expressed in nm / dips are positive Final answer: 0.28 nm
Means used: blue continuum 18.9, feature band 17.9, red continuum 18.4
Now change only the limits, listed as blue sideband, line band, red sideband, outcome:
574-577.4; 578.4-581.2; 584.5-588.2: 0.202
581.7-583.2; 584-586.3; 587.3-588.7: 0.054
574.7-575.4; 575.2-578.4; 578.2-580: 0.020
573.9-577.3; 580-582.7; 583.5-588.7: 0.137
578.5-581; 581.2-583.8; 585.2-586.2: -0.102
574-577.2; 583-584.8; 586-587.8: 0.060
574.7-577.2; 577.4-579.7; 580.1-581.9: 0.029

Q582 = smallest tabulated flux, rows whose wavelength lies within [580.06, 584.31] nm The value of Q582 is 15.5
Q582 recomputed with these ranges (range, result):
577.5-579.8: 17.1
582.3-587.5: 17.6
